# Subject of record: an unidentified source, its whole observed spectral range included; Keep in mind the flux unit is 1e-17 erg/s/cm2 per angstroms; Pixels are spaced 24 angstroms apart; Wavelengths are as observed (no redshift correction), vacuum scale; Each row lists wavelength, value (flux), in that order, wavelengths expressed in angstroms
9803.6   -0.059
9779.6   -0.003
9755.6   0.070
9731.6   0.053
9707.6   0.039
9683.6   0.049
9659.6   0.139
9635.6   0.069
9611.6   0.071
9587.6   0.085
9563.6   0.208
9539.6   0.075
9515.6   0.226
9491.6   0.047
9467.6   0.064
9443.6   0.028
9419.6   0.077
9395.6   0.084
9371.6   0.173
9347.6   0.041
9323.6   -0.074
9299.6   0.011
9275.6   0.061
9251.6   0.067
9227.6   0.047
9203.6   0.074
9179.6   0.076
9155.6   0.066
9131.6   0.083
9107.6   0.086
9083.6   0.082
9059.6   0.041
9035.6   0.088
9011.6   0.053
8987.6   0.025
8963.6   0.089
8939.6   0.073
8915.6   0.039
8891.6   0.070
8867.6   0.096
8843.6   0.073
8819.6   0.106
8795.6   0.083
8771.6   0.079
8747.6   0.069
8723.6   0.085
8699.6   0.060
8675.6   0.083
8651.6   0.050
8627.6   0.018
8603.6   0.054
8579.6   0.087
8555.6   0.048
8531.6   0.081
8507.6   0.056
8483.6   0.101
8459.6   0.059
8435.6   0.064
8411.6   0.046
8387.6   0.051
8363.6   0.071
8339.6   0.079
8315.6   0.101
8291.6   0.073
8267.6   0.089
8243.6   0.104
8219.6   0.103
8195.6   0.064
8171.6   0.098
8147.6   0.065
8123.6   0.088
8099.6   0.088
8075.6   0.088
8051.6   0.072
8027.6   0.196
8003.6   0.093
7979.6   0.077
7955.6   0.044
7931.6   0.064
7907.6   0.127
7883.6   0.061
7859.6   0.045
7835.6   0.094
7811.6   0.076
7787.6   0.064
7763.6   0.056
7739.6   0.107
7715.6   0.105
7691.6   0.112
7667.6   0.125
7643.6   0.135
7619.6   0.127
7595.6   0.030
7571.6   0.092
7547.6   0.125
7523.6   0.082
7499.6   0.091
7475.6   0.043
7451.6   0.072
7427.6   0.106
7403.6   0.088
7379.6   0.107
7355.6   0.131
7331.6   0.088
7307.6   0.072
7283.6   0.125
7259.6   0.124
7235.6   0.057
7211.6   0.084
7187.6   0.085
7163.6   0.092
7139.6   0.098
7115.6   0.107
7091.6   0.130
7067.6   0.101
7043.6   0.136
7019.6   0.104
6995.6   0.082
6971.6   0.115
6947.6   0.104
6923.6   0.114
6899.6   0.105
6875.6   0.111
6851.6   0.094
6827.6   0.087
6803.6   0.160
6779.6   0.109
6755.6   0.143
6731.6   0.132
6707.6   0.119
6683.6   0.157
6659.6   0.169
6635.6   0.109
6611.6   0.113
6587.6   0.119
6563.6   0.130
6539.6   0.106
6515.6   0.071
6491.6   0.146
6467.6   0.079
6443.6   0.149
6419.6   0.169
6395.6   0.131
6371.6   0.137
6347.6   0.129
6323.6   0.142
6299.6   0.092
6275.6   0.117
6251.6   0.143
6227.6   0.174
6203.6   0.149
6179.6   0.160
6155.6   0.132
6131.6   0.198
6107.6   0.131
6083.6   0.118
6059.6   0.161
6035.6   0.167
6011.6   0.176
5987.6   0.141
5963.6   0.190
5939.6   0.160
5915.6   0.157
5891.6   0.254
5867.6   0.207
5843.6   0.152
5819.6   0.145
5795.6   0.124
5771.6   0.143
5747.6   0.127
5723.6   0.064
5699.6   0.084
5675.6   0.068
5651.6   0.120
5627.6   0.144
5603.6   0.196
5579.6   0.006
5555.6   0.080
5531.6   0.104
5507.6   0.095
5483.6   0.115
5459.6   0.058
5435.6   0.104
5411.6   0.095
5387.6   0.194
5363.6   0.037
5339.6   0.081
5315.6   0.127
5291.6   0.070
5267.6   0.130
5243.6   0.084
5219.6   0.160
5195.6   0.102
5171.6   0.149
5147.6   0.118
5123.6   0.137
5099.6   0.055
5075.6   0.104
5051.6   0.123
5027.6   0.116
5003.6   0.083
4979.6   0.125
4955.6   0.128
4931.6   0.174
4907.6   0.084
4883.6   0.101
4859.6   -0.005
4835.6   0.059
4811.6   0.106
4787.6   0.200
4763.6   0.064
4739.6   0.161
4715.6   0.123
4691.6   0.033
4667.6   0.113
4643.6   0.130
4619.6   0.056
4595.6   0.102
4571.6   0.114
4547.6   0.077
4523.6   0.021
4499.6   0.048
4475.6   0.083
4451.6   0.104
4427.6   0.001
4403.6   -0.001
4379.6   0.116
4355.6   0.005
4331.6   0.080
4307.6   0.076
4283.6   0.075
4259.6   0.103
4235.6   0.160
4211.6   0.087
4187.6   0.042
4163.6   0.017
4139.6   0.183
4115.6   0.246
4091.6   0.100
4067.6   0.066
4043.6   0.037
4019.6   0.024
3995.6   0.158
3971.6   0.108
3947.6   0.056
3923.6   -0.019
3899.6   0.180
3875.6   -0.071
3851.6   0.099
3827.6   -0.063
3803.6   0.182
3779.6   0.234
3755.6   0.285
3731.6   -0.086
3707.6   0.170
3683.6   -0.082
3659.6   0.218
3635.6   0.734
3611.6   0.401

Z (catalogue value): 0.22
